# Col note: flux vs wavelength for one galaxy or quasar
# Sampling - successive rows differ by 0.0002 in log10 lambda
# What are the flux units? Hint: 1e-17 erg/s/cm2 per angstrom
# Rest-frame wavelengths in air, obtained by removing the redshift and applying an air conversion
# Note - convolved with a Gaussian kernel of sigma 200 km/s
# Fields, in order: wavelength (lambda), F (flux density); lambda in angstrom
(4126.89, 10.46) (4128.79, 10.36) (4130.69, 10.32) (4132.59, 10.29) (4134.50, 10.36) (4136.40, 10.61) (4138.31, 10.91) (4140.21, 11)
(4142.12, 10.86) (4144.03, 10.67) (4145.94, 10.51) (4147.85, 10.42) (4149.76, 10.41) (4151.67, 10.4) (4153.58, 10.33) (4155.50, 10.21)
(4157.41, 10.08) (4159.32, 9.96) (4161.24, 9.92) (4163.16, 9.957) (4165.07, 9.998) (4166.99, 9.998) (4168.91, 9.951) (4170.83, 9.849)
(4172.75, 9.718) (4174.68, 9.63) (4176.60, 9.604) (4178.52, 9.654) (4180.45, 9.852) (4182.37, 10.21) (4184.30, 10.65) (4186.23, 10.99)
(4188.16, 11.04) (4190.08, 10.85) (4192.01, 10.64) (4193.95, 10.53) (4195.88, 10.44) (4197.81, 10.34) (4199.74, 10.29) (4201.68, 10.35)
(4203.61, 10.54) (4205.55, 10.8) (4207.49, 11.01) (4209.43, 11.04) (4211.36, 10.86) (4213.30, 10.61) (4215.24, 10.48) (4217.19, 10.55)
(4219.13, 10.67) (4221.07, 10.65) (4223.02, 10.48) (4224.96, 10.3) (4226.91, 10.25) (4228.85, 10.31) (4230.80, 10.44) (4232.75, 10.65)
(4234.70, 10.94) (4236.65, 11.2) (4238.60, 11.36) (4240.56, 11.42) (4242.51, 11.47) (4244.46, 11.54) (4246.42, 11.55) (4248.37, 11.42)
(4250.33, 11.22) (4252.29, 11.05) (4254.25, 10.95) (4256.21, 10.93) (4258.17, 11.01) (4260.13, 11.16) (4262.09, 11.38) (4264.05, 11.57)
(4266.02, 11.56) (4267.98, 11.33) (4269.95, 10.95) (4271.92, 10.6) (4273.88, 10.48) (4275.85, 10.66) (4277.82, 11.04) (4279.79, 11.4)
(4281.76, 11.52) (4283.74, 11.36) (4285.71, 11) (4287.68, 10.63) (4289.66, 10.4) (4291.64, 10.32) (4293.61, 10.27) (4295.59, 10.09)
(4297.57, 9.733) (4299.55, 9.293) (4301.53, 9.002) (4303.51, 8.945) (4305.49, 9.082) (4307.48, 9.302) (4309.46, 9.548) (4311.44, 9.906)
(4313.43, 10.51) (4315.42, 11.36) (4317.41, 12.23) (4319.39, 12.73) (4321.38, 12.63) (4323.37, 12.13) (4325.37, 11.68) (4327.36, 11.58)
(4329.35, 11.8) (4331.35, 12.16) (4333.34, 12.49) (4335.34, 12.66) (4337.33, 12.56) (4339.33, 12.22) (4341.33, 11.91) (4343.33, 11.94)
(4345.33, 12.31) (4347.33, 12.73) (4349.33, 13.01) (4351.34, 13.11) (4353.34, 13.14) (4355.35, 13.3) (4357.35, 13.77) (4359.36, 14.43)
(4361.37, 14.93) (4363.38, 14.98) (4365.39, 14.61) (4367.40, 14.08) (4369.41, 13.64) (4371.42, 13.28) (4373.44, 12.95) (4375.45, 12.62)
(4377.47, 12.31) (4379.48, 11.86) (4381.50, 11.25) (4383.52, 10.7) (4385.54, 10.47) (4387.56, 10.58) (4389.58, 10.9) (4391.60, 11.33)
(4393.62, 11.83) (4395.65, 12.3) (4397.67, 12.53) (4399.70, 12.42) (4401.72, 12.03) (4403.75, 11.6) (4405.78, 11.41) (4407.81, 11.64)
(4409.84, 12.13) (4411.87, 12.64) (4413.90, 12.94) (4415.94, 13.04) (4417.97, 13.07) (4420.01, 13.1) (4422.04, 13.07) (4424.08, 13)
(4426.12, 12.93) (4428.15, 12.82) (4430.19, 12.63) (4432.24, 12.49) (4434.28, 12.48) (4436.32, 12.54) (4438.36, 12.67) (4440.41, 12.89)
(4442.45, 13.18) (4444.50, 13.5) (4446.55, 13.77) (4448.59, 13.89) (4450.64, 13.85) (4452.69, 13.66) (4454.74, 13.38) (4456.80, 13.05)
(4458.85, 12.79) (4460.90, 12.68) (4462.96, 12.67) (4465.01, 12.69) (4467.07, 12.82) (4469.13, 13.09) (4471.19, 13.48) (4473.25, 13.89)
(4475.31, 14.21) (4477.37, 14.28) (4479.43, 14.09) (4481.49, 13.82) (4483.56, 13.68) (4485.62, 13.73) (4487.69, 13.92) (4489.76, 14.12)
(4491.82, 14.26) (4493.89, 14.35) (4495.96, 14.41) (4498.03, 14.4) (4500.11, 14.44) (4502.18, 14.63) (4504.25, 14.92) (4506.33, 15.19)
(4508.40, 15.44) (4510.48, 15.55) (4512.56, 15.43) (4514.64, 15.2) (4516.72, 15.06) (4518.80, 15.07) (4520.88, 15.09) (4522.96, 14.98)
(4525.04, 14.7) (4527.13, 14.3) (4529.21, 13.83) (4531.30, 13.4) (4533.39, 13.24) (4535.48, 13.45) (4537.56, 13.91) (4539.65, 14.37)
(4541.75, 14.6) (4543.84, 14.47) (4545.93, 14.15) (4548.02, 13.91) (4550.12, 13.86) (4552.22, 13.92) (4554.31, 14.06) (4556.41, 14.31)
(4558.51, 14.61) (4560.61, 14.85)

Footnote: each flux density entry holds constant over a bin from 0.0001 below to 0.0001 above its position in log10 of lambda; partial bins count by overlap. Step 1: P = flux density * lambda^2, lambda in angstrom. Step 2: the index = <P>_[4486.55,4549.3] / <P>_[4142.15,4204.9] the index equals 1.7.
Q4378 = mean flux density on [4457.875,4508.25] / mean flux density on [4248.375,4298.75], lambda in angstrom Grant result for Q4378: 1.3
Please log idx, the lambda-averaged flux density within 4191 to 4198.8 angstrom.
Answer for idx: 10.5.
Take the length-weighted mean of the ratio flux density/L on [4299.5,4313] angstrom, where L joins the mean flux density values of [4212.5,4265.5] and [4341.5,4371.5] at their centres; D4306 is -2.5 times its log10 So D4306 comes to 0.31 mag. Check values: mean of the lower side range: 11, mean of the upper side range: 13.5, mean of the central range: 9.35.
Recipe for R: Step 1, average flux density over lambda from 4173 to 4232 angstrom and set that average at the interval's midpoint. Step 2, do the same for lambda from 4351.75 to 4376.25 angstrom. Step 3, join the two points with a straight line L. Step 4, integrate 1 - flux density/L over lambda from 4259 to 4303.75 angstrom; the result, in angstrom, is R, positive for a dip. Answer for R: 5.2 angstrom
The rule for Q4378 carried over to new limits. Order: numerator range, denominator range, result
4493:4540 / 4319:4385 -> 1.14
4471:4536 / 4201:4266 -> 1.32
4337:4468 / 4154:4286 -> 1.19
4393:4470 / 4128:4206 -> 1.24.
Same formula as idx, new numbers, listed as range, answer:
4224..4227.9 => 10.3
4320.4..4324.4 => 12.3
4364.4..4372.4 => 13.9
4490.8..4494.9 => 14.3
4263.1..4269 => 11.5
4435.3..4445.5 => 13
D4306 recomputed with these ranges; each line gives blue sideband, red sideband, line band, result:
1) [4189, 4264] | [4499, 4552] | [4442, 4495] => 0.02 mag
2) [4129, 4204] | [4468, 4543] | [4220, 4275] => 0.03 mag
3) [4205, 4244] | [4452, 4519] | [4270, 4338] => 0.08 mag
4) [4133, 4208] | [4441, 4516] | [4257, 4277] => 0.04 mag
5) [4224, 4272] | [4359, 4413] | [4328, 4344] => -0.03 mag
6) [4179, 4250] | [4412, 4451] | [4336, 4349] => -0.02 mag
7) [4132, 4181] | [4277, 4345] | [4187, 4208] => -0.02 mag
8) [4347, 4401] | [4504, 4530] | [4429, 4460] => 0.06 mag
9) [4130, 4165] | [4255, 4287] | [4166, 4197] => 0.04 mag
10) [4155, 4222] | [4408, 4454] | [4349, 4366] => -0.15 mag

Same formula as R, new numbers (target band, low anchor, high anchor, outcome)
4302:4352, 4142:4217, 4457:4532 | 2.33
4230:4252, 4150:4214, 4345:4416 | -0.43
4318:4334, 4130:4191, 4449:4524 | 0.12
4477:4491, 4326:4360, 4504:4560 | 0.07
